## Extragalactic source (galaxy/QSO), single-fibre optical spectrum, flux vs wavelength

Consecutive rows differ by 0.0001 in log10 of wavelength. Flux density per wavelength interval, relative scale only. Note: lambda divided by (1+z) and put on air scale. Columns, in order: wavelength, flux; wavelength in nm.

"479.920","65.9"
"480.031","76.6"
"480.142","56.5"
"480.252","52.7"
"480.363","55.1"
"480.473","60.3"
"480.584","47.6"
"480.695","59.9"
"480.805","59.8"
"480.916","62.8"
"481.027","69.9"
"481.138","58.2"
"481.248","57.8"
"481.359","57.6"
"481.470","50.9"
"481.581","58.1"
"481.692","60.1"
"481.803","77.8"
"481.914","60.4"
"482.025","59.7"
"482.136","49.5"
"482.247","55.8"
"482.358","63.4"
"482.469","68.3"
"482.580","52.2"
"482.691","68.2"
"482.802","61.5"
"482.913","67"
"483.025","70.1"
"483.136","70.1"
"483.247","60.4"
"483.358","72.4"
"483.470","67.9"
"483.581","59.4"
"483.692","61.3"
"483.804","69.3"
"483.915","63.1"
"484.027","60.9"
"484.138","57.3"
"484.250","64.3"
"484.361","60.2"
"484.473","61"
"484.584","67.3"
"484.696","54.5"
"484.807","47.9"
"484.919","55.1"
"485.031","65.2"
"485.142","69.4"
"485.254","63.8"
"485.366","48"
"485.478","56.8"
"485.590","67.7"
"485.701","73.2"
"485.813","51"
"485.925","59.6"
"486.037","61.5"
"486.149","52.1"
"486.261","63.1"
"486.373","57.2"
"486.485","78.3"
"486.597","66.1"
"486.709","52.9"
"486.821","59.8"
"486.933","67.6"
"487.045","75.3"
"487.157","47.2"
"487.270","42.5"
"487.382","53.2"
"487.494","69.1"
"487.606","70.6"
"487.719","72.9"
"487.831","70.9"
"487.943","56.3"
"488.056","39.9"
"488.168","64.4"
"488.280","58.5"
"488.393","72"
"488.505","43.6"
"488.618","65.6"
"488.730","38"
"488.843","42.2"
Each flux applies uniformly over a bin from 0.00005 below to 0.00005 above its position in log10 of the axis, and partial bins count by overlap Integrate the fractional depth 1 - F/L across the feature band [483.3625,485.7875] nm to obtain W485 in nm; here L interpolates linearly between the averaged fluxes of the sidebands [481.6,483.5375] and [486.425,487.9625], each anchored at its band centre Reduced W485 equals 0.07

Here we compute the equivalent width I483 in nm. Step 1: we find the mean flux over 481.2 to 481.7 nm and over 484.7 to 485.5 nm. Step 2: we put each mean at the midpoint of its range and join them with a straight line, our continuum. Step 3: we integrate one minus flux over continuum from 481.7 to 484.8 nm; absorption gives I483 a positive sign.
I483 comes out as -0.31 nm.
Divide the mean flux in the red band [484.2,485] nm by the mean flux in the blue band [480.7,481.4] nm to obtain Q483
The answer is 1.0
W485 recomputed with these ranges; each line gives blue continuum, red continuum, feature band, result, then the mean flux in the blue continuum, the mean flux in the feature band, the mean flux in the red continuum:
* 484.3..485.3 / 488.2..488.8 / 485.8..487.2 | -0.07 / 60.5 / 61.3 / 55.6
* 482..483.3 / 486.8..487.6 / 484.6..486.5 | 0.02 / 62.3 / 60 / 60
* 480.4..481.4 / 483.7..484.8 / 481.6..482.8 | -0.03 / 59.3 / 61.4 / 61.3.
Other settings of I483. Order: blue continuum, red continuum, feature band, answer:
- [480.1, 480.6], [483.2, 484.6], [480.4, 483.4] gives -0.14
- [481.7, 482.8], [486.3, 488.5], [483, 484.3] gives -0.06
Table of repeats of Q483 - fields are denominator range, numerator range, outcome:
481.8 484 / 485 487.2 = 0.97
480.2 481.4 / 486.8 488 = 1.07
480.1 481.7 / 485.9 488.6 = 1.05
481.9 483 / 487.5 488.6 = 1.01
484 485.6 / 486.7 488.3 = 1.01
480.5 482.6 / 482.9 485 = 1.05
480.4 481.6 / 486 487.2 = 1.06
